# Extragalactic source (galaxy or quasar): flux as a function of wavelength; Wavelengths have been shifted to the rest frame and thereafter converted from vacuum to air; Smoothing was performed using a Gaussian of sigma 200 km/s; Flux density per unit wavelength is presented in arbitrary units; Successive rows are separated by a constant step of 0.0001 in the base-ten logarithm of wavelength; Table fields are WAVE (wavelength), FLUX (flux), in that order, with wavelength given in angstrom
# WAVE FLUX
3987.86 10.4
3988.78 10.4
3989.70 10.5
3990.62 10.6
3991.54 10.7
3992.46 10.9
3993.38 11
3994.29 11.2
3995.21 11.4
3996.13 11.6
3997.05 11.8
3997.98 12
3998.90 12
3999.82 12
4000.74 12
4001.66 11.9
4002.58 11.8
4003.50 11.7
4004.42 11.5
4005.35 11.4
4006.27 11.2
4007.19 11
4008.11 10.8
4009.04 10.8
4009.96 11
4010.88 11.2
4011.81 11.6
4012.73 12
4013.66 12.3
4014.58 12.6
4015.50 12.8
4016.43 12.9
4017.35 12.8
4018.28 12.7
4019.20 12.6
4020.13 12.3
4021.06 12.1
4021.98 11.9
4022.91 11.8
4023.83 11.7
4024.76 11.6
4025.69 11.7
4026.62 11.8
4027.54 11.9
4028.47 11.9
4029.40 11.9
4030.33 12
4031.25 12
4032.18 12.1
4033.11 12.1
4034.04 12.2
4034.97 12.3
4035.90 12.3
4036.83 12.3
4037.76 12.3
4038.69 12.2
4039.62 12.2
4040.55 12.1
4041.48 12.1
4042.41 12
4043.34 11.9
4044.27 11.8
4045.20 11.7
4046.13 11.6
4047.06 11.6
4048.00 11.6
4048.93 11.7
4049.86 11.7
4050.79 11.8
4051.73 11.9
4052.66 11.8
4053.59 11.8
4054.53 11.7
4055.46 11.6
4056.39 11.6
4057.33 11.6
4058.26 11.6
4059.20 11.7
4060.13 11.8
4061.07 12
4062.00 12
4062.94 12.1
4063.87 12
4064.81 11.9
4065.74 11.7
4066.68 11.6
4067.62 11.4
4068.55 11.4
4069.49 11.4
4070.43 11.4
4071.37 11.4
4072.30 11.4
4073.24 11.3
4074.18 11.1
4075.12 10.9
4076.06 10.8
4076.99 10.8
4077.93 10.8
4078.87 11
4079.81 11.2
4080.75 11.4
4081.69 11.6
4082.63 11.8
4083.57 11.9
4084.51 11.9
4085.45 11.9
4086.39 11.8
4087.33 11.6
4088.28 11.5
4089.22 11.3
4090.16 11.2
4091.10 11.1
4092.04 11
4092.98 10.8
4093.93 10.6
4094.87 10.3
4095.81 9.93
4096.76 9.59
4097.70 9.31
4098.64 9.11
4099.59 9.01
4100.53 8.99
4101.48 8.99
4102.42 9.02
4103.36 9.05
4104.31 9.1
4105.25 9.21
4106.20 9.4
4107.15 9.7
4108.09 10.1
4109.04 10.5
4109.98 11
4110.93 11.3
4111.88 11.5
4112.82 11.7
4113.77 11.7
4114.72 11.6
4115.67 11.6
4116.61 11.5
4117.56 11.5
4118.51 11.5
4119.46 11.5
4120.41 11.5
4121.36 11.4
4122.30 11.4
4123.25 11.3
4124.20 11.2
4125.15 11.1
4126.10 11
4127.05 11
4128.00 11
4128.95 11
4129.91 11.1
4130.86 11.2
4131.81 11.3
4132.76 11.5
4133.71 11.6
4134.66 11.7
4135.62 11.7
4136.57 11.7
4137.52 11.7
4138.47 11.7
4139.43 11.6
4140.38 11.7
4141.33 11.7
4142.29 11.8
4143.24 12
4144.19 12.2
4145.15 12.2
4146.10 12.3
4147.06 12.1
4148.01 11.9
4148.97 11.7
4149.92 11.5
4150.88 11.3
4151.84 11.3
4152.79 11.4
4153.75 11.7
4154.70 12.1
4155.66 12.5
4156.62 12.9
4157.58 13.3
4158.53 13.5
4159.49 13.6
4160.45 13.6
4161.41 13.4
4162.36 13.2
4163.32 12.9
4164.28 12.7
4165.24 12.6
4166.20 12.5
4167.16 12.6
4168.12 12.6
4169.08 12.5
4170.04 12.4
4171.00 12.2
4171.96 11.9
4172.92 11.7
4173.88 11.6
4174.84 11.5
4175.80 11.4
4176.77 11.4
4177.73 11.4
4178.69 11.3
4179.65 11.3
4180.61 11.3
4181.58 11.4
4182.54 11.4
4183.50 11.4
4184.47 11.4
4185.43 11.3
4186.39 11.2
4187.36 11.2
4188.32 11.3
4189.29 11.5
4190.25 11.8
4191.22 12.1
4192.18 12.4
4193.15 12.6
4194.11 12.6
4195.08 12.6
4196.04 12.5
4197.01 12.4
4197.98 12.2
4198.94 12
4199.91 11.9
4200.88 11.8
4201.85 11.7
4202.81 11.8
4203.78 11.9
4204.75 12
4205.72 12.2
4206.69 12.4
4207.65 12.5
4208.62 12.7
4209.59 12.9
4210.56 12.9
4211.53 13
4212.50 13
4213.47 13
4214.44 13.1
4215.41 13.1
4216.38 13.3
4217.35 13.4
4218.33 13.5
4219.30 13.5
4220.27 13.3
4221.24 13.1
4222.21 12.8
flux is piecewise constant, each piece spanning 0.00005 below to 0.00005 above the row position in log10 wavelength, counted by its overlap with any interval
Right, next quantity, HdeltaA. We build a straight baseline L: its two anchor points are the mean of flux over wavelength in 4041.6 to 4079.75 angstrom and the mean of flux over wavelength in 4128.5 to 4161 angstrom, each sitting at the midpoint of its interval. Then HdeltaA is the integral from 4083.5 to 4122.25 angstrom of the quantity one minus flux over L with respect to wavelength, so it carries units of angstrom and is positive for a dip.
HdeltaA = 3.63 angstrom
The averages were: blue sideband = 11.6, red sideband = 11.9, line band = 10.7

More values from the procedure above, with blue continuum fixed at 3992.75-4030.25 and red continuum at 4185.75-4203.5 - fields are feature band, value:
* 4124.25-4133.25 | 0.6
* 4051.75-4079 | 0.8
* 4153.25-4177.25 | -1.1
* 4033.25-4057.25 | -0.2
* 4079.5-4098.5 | 1.3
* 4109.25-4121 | 0.4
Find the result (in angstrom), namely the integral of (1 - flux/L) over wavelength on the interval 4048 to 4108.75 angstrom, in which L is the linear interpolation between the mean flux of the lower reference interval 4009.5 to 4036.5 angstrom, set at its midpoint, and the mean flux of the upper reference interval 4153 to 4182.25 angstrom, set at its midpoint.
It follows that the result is 5.8 angstrom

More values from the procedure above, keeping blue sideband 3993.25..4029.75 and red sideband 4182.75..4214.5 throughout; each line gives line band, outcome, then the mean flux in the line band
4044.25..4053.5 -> 0.1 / 11.7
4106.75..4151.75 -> 2.2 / 11.4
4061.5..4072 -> 0.2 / 11.7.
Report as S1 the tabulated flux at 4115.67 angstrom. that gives 11.6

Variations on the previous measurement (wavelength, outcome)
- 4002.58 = 11.8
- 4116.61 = 11.5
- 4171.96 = 11.9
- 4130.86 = 11.2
